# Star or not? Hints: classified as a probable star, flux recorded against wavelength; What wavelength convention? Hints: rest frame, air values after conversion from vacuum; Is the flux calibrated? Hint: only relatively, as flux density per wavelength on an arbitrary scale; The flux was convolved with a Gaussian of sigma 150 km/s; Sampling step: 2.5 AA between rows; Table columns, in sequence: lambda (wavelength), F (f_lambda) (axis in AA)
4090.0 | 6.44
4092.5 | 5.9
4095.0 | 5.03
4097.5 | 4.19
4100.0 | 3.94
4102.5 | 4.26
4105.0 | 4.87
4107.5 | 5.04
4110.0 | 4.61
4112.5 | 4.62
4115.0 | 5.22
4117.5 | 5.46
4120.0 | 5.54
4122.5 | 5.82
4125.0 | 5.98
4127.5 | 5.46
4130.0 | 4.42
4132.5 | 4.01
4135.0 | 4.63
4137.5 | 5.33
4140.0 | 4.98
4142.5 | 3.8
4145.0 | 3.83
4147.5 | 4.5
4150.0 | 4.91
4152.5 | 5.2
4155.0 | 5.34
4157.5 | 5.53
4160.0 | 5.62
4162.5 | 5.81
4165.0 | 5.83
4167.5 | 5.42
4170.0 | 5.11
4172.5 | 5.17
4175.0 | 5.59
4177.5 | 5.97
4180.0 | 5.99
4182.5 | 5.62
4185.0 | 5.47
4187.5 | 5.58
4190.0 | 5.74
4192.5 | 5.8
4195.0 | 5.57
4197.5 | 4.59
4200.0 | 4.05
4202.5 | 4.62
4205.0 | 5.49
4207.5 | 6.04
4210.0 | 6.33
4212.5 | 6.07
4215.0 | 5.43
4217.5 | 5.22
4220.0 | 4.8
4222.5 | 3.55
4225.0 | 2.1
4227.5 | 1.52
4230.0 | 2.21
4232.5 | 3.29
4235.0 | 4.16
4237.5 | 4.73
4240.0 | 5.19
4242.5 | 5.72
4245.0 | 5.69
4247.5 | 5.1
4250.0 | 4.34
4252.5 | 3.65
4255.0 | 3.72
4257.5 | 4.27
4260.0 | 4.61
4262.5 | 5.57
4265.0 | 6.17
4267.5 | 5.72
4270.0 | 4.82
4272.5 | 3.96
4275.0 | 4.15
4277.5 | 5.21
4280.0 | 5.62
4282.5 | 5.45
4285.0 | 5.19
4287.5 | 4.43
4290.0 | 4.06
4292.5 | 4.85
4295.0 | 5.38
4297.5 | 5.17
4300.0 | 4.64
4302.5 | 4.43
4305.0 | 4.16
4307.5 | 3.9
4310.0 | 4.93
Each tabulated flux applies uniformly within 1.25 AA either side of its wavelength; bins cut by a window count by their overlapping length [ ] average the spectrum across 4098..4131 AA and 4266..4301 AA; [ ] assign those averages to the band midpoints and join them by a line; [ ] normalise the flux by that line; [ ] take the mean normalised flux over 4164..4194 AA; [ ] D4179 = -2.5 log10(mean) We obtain -0.13 mag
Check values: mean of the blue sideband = 5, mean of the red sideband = 4.91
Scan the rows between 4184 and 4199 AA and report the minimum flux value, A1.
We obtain 4.59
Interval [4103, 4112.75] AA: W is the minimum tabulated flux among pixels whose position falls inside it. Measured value 4.61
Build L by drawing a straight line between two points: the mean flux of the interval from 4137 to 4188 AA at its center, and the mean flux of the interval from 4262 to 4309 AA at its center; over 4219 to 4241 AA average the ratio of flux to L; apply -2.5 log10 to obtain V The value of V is 0.41 mag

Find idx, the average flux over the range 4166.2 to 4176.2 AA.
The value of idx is 5.32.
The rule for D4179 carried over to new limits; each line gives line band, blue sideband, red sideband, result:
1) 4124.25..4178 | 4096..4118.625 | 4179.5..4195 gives 0.030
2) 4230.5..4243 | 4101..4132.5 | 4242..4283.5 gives 0.123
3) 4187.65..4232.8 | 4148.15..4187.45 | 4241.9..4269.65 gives 0.134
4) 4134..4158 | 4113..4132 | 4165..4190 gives 0.138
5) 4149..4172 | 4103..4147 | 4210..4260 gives -0.152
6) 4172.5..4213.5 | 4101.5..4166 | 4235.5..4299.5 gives -0.114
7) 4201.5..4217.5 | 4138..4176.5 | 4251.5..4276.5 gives -0.153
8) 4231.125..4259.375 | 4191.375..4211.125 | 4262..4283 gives 0.154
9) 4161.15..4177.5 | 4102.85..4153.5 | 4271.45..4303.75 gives -0.136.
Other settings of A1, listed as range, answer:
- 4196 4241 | 1.52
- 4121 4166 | 3.8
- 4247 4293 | 3.65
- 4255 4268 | 3.72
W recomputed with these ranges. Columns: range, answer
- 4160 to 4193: 5.11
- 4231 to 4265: 3.29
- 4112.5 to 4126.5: 4.62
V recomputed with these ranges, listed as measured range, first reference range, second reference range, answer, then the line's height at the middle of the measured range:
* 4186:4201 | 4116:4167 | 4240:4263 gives -0.07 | 4.93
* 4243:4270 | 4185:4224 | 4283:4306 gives 0.01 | 4.95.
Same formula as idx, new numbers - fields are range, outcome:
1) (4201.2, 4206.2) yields 5.04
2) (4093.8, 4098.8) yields 4.6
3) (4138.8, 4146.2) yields 4.2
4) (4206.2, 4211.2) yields 6.18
